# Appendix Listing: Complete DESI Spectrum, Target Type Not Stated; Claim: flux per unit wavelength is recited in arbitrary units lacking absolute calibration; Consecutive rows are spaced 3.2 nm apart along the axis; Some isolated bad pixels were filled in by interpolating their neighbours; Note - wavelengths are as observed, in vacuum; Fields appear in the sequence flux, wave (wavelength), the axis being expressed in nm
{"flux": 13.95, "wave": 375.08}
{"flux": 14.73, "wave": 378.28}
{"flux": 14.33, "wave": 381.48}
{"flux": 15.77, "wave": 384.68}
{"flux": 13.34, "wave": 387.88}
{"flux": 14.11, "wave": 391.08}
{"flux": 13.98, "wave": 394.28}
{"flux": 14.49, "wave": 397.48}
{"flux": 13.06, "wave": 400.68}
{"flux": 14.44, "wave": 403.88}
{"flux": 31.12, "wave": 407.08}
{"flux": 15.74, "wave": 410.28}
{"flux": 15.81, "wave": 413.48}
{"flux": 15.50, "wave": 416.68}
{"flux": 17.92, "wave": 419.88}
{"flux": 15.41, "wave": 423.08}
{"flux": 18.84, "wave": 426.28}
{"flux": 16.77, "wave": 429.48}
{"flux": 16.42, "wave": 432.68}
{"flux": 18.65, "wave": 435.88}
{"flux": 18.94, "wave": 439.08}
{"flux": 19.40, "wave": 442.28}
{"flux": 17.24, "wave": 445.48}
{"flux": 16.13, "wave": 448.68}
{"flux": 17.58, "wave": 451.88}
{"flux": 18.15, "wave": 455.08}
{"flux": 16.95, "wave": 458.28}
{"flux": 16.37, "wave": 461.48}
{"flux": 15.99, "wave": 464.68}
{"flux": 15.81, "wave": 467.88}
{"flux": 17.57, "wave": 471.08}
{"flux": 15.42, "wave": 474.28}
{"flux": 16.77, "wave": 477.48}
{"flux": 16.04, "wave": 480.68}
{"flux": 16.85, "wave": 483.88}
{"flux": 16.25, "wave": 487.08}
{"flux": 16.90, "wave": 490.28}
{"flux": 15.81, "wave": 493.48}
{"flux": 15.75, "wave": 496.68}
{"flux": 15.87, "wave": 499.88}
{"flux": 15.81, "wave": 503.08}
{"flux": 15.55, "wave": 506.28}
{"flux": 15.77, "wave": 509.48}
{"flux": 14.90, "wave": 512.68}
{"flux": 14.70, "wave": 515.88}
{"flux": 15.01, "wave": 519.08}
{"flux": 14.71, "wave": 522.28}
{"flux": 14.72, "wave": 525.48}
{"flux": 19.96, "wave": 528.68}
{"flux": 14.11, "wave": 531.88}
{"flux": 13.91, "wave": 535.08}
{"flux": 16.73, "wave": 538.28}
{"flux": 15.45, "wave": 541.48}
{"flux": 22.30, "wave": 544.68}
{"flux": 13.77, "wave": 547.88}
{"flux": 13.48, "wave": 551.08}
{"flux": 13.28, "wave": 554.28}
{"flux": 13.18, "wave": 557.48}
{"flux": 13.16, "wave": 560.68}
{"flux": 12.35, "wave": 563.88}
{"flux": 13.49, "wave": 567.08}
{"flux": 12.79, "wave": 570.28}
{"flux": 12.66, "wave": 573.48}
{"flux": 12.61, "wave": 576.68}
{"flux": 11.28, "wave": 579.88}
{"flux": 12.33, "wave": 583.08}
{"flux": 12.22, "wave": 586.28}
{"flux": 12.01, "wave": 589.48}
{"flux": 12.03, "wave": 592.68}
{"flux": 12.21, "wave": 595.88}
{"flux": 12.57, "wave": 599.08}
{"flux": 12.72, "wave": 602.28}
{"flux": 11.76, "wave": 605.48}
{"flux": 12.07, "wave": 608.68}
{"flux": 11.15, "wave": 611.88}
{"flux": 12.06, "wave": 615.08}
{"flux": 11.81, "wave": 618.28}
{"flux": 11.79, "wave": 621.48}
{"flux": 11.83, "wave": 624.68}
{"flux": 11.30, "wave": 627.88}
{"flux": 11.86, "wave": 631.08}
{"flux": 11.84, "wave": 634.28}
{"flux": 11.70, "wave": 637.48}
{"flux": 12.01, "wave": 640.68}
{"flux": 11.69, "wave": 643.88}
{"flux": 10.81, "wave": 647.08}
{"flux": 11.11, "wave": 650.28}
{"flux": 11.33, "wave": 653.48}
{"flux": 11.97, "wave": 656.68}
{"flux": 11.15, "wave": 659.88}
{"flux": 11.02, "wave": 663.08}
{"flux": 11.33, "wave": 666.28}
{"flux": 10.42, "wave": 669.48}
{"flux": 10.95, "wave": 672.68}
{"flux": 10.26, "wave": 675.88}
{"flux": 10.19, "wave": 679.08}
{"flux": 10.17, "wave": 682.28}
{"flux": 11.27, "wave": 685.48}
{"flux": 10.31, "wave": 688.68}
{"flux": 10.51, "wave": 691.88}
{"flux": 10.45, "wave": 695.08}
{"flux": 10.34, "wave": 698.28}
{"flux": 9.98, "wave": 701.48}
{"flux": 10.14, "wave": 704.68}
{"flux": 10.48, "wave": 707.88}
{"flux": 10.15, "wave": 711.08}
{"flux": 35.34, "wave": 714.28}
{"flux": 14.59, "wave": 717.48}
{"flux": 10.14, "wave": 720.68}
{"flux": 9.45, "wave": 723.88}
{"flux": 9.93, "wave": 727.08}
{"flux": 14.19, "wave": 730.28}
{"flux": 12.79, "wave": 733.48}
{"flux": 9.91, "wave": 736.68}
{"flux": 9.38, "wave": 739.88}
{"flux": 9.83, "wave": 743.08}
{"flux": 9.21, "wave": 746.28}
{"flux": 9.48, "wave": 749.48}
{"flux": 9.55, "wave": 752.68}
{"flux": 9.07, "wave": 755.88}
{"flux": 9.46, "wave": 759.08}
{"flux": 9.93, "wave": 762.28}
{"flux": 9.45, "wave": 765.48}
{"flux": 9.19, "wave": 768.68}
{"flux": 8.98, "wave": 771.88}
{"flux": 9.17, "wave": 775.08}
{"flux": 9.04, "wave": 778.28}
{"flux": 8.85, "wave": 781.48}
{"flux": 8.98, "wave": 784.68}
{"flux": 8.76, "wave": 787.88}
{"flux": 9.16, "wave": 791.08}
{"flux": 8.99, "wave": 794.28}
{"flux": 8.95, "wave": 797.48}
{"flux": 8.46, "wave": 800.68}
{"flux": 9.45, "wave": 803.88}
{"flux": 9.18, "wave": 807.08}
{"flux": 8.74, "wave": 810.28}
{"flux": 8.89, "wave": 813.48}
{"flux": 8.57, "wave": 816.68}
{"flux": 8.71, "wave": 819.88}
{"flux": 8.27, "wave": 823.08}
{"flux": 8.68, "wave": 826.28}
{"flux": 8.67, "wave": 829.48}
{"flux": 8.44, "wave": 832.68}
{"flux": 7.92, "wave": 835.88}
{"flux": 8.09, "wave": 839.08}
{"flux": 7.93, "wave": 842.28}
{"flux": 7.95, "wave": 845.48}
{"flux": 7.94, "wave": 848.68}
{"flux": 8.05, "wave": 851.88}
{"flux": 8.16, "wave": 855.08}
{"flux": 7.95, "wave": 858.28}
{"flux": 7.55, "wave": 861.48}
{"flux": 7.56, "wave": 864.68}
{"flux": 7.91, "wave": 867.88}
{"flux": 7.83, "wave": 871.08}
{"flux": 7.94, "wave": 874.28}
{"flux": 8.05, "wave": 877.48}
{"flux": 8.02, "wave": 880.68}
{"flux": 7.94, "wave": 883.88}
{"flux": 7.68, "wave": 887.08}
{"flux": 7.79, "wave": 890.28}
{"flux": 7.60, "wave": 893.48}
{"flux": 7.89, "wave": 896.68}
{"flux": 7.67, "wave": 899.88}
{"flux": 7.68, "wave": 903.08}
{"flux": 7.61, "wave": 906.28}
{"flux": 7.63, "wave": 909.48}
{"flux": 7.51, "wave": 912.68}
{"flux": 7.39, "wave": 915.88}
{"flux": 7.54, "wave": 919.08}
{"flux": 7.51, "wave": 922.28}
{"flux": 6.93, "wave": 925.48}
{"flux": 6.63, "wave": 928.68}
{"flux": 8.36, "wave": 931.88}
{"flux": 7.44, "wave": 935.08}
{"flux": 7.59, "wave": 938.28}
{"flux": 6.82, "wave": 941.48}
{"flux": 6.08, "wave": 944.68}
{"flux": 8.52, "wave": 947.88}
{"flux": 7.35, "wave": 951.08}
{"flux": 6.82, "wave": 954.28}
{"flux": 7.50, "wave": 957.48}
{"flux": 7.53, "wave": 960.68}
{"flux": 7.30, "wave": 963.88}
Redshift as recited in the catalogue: 0.088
